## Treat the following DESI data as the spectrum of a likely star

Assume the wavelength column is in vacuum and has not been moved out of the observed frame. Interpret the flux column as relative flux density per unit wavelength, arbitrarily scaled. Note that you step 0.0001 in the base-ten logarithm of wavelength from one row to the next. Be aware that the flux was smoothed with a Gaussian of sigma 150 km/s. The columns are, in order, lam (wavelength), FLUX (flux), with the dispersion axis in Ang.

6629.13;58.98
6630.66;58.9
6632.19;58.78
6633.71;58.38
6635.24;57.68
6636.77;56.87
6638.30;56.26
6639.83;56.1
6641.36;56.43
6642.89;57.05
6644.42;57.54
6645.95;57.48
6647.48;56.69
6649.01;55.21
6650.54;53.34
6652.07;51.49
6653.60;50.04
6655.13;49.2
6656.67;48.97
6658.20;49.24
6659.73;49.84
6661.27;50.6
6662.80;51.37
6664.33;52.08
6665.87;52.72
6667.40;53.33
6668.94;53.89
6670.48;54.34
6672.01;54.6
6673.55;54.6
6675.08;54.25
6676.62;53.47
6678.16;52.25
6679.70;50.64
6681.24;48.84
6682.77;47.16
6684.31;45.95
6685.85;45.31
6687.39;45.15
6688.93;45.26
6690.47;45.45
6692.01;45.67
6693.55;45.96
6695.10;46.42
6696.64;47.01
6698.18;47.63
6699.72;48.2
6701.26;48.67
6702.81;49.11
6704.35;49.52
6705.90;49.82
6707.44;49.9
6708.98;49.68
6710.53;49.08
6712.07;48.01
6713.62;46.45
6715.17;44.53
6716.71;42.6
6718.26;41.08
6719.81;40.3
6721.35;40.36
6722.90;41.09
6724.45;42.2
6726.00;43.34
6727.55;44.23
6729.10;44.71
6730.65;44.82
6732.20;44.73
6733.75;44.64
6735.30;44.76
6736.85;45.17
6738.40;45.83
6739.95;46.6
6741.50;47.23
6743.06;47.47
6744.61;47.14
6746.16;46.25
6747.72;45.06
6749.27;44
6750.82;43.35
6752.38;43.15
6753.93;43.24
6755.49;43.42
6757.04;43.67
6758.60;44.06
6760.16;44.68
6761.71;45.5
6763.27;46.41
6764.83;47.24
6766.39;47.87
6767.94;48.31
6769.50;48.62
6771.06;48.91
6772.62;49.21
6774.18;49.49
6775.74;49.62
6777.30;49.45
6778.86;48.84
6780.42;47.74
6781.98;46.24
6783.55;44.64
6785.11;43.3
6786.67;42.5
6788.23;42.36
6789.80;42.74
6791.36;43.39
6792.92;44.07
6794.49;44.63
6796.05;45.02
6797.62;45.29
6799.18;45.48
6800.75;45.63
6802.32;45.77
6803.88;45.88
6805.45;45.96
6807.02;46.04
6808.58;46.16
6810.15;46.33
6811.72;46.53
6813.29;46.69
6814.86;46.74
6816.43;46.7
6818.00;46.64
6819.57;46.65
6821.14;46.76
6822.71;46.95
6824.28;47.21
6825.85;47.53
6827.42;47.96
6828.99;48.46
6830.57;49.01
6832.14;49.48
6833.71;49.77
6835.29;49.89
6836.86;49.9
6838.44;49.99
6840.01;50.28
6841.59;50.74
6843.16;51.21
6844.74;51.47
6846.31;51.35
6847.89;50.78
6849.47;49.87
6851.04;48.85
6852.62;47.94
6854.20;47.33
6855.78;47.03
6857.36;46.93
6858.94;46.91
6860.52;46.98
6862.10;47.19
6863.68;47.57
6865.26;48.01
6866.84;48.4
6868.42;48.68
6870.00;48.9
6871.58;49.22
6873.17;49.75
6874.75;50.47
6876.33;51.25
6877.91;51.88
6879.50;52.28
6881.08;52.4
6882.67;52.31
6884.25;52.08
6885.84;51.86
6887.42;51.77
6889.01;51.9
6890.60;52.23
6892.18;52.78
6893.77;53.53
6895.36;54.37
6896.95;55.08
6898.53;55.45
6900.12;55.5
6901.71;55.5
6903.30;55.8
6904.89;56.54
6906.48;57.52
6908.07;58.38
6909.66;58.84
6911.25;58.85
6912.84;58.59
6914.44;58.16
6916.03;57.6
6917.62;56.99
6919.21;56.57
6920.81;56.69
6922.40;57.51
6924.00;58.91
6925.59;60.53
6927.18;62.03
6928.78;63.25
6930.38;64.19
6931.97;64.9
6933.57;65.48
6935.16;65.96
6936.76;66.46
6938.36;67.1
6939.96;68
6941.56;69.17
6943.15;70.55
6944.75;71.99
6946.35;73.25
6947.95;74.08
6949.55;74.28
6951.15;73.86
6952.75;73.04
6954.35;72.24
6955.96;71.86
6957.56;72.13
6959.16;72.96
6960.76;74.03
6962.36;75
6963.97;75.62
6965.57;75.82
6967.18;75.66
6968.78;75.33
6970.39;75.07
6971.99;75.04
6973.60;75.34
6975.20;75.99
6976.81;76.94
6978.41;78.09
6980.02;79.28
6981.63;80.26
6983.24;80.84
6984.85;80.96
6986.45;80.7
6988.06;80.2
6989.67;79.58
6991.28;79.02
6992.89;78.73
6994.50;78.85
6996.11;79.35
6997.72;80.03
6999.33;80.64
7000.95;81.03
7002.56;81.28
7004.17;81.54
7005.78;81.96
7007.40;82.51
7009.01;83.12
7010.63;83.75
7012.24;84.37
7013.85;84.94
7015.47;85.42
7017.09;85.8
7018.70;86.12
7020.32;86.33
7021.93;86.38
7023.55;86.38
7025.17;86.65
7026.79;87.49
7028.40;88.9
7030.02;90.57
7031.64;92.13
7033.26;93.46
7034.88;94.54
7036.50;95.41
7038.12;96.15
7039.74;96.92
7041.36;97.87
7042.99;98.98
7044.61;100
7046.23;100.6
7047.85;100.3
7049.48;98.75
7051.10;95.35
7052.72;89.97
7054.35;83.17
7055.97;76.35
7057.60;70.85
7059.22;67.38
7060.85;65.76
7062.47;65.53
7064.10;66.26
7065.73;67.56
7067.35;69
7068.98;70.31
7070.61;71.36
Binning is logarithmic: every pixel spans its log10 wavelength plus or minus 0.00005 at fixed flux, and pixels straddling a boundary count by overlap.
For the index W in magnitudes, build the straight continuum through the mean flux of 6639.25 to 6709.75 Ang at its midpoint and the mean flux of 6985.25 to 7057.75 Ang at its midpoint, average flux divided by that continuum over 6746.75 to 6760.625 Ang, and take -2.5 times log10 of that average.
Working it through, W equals 0.32 mag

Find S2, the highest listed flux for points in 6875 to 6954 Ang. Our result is 74.28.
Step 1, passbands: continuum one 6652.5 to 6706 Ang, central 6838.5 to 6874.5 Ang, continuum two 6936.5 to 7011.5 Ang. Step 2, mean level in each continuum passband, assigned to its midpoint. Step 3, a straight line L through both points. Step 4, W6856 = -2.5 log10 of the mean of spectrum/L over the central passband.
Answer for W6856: 0.32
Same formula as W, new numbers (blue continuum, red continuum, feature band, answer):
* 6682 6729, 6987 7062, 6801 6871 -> 0.28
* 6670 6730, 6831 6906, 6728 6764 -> 0.07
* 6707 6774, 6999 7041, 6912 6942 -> 0.18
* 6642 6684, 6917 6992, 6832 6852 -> 0.26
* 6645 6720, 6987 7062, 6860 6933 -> 0.31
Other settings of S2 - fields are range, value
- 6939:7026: 86.65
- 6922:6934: 65.48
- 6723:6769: 48.31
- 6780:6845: 51.47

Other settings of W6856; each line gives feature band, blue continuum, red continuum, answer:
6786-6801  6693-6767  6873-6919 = 0.12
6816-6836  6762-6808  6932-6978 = 0.10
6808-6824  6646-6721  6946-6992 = 0.30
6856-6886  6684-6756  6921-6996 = 0.26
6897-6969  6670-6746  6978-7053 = 0.17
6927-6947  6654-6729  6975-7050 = 0.15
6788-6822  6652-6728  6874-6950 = 0.18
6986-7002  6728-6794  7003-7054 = 0.06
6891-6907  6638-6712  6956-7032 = 0.29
